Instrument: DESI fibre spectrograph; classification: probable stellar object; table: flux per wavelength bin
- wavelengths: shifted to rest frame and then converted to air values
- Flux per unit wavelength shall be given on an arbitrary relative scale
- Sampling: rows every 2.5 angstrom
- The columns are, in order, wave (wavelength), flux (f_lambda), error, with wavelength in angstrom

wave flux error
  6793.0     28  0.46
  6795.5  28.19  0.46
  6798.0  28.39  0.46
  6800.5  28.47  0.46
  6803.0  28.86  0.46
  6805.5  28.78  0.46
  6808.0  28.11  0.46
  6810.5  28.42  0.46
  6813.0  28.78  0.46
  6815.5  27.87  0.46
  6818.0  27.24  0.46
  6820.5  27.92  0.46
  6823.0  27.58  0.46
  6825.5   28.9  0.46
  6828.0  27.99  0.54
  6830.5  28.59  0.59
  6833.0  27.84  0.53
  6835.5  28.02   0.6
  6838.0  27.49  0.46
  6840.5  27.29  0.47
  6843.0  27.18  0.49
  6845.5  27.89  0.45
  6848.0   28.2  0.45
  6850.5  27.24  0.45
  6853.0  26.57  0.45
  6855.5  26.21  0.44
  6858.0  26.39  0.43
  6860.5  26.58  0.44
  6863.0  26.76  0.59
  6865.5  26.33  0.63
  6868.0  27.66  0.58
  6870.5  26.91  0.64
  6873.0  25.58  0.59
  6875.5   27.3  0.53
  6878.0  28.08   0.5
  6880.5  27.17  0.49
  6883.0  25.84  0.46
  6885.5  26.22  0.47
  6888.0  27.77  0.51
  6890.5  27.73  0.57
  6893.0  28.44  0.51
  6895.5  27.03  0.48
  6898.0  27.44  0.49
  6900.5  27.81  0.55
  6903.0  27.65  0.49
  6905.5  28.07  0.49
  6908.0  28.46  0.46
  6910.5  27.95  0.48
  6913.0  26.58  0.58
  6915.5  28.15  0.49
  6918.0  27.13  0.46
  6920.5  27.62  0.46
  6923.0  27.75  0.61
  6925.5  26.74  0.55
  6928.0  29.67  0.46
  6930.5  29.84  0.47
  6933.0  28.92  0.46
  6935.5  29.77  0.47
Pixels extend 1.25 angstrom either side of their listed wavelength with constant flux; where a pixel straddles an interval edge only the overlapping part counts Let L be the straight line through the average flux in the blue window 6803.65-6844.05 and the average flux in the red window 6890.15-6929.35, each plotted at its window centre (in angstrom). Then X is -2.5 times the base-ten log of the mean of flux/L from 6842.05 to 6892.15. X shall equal 0.04 mag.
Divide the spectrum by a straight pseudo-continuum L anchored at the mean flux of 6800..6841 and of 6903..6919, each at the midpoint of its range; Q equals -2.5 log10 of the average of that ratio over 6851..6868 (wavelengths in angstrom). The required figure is 0.05 mag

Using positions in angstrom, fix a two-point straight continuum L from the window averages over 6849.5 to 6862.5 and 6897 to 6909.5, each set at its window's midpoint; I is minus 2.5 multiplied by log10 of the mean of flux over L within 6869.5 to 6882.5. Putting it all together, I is 0.01 mag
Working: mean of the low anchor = 26.6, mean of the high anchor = 27.9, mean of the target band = 26.9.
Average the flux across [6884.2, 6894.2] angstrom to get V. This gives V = 27.5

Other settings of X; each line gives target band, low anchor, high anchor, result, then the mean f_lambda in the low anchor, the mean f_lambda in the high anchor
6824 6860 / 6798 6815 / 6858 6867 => -0.01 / 28.5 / 26.6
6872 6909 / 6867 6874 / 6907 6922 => -0.01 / 26.7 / 27.6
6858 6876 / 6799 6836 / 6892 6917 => 0.05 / 28.2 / 27.7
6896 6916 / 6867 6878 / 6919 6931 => 0.00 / 27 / 28.2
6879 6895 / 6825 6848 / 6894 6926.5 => 0.02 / 27.9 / 27.6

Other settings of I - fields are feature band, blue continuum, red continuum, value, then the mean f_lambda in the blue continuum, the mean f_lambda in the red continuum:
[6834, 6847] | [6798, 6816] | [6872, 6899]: 0.01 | 28.5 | 27.2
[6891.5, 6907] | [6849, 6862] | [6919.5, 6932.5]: 0.00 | 26.6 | 28.4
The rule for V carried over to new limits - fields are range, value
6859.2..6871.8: 26.8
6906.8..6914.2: 27.7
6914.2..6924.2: 27.7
